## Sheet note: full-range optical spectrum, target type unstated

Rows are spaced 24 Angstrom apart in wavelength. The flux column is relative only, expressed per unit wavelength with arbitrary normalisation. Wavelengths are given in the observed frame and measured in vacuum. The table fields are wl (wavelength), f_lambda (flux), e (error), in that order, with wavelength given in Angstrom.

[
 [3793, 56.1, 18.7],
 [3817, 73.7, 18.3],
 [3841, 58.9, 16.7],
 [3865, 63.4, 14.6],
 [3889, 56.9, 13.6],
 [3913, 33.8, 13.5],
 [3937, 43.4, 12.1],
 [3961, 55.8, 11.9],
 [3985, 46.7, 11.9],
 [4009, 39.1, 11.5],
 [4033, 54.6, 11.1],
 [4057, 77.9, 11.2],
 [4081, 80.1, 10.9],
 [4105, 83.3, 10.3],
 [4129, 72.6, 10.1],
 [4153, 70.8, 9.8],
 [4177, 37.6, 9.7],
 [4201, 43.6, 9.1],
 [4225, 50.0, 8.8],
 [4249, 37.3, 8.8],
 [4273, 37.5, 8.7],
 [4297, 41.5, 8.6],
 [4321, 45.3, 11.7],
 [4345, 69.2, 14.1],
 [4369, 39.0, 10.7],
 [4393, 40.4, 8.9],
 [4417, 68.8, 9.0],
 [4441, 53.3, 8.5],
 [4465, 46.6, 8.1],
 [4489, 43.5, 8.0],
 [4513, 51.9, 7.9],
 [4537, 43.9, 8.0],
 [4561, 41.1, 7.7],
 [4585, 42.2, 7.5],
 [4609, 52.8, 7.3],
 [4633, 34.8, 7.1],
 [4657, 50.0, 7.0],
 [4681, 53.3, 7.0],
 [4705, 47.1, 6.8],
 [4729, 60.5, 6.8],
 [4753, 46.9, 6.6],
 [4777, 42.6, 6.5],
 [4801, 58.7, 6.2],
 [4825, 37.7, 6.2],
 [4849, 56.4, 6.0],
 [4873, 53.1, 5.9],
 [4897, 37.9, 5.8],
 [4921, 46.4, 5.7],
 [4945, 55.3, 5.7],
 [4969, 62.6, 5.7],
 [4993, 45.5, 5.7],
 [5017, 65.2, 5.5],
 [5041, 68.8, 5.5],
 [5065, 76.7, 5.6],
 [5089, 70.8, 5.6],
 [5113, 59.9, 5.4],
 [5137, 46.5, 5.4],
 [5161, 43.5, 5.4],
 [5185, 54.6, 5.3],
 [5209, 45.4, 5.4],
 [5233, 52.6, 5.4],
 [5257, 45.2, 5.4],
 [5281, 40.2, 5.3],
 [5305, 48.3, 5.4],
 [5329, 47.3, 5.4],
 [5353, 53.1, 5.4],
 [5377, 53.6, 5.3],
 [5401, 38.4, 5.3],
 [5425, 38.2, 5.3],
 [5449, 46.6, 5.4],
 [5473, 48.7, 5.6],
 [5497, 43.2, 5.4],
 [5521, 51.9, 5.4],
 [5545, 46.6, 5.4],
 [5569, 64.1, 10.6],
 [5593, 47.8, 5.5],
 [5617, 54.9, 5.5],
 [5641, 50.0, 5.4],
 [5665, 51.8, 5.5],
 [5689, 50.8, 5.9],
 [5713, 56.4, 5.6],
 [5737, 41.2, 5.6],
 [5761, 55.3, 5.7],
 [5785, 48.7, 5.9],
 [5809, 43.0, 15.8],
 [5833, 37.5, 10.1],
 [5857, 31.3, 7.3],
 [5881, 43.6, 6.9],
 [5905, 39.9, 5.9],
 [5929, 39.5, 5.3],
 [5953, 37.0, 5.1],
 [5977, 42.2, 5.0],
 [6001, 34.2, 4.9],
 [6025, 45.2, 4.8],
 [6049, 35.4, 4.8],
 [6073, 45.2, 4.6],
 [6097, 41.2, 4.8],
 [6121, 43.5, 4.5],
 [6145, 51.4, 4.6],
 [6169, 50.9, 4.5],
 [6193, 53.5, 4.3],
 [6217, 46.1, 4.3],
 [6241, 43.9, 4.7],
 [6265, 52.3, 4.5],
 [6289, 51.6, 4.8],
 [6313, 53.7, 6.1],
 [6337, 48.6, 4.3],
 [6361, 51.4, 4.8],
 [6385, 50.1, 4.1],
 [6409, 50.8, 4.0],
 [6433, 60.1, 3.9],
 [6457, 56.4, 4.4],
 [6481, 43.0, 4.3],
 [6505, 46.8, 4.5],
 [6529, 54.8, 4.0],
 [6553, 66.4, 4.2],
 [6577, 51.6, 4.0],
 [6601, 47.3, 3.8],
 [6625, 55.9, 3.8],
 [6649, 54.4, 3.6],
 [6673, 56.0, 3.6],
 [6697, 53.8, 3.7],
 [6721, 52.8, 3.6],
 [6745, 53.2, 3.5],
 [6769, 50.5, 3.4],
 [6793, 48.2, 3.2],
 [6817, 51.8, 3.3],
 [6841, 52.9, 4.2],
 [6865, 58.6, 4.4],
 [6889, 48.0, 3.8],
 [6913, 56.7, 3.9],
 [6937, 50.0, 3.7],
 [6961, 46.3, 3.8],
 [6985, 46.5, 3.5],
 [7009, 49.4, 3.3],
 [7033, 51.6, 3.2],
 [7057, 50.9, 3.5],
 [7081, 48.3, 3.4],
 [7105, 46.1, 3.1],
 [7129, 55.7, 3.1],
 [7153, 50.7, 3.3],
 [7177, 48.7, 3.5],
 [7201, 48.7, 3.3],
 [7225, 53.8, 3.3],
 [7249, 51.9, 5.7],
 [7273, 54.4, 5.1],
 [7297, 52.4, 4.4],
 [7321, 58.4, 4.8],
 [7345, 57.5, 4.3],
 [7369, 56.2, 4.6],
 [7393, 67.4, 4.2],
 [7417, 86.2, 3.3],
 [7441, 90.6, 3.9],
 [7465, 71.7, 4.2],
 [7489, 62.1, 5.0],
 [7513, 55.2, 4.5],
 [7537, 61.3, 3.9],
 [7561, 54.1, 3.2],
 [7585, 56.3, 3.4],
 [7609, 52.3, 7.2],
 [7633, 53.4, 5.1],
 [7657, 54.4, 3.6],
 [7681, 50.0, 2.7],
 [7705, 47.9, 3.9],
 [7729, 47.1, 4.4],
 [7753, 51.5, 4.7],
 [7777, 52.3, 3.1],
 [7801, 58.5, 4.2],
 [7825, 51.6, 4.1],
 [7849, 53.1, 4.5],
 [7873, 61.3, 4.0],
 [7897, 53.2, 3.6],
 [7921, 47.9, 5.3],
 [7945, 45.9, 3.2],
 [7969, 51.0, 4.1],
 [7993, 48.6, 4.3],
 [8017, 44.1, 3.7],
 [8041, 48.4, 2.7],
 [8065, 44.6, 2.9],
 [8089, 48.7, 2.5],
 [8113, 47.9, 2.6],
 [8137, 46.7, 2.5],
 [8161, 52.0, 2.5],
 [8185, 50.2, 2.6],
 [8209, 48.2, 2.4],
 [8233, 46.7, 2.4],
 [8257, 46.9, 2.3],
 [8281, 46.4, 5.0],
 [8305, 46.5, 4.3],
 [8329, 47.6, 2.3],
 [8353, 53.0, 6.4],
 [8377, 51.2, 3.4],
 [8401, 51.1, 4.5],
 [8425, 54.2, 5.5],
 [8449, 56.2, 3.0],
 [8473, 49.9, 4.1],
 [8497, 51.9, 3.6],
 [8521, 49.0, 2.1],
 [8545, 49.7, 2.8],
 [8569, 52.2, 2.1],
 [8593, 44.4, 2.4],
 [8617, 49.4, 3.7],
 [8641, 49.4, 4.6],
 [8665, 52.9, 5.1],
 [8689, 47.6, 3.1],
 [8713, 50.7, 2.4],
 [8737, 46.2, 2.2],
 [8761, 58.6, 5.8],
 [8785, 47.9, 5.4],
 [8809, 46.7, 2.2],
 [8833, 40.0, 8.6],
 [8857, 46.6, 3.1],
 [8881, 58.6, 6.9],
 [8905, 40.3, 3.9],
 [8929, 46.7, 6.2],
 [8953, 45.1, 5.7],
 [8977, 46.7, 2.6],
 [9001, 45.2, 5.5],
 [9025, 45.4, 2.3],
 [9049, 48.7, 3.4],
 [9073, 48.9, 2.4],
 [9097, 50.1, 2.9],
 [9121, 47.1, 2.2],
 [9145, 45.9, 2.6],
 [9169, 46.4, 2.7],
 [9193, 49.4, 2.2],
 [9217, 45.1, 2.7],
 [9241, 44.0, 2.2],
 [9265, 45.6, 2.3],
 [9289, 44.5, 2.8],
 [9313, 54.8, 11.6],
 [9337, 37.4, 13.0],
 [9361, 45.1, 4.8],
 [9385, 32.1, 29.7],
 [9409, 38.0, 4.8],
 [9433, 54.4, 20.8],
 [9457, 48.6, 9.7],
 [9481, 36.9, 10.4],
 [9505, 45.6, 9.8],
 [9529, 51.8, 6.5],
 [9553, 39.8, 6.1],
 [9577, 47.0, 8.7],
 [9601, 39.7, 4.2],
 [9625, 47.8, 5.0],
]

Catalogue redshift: 1.657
